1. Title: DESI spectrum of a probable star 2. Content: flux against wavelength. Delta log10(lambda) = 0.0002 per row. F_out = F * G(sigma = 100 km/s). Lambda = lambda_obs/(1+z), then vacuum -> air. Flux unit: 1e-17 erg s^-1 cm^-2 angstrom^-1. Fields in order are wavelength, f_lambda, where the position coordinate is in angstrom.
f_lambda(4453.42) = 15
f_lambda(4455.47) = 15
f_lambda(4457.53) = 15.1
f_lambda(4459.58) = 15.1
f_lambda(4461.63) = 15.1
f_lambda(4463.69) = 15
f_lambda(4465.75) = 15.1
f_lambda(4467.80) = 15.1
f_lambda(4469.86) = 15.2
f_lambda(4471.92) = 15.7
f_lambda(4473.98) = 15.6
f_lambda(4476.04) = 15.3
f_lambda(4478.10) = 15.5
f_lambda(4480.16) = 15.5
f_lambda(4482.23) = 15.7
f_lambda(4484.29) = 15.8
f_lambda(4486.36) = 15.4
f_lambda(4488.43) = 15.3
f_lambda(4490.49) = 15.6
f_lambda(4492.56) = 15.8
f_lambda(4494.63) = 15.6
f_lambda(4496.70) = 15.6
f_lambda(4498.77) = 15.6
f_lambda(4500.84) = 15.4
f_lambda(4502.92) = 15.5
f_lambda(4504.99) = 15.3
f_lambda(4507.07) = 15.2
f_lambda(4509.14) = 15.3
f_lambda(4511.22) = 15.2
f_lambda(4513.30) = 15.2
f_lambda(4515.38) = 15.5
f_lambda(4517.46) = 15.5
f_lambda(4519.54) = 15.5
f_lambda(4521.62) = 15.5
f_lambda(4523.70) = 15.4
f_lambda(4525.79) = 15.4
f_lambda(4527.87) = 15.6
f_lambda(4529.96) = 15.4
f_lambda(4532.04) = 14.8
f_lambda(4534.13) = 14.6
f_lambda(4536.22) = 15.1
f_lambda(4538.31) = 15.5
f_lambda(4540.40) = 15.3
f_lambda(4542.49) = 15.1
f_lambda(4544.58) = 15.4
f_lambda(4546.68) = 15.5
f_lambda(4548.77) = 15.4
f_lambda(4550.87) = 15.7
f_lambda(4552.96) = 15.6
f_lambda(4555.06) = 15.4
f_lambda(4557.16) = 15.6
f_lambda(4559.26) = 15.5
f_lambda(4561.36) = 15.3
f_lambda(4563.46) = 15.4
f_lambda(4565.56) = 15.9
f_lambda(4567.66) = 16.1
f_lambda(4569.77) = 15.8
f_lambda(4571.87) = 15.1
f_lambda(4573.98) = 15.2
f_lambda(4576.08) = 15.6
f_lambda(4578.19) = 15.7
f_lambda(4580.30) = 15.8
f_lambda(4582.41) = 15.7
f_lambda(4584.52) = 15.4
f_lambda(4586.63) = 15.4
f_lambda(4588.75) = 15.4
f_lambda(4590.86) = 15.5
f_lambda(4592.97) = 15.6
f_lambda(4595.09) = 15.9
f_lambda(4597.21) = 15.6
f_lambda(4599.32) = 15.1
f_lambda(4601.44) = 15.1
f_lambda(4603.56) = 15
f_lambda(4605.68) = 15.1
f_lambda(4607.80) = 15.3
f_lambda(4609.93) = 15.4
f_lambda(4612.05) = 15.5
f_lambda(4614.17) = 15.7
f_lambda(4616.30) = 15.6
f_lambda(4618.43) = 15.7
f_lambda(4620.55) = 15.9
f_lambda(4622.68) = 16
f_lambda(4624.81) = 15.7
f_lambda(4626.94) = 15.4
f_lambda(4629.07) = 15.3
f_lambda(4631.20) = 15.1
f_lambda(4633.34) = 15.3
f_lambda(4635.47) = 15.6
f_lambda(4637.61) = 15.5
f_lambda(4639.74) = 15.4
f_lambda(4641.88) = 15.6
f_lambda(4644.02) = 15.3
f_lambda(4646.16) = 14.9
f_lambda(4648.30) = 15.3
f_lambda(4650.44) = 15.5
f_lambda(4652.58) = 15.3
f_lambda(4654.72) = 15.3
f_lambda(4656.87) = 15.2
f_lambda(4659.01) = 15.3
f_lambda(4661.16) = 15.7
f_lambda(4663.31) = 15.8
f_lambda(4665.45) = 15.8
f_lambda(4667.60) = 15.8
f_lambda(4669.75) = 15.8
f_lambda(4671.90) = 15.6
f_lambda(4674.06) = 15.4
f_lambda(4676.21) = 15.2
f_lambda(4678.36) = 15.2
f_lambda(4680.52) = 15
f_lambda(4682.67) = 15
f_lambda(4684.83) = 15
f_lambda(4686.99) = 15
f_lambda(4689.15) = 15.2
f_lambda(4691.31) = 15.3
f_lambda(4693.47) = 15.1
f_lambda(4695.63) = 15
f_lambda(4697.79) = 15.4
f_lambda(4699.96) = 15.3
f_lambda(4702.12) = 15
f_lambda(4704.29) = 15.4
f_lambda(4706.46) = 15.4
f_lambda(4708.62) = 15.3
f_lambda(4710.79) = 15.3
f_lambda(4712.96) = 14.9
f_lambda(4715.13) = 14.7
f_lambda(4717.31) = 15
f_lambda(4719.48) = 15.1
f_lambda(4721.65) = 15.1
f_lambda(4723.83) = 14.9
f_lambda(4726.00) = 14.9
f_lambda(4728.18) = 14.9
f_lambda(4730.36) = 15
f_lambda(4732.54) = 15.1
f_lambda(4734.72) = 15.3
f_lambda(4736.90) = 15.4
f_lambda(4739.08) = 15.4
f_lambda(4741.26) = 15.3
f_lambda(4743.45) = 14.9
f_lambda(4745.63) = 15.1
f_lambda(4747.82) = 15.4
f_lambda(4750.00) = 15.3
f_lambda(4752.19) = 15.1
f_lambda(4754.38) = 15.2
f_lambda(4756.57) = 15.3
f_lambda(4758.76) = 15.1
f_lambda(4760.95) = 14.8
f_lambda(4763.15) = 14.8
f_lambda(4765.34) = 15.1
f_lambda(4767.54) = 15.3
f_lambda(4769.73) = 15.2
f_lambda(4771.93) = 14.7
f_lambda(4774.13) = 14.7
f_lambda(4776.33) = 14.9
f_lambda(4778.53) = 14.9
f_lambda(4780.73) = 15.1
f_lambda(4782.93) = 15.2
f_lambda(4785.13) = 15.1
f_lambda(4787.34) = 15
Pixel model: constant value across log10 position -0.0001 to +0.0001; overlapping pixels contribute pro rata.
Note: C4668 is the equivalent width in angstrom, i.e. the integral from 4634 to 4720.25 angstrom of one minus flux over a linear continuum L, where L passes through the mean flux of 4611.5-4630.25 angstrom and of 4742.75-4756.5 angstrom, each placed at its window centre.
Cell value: 0.8 angstrom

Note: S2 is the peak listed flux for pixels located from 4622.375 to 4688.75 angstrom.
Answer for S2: 16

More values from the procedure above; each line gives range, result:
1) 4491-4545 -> 15.8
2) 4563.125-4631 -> 16.1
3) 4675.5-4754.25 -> 15.4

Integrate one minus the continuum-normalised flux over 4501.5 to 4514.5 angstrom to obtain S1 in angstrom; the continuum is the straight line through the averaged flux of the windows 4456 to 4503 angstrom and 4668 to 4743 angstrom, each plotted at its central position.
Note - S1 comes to 0.1 angstrom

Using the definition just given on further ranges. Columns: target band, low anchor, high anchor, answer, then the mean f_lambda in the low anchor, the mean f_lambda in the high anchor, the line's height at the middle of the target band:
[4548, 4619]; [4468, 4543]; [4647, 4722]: -0.7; 15.4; 15.3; 15.3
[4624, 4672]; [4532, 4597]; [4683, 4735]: -0.6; 15.5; 15.1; 15.3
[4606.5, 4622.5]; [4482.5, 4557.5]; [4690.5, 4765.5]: -0.3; 15.4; 15.1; 15.3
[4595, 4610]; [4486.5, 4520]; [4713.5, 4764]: 0.0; 15.4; 15.1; 15.3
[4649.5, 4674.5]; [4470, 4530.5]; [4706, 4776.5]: -0.5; 15.5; 15.1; 15.2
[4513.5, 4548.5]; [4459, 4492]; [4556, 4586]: 0.4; 15.4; 15.6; 15.5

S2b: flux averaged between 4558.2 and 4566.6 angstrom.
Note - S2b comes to 15.5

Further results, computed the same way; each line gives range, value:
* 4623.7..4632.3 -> 15.4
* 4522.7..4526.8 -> 15.4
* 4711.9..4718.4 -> 14.9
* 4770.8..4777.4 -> 14.8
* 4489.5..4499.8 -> 15.6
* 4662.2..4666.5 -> 15.8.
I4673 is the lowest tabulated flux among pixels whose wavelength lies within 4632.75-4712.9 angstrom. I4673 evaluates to 14.9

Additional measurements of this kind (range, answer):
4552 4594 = 15.1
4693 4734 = 14.7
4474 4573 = 14.6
